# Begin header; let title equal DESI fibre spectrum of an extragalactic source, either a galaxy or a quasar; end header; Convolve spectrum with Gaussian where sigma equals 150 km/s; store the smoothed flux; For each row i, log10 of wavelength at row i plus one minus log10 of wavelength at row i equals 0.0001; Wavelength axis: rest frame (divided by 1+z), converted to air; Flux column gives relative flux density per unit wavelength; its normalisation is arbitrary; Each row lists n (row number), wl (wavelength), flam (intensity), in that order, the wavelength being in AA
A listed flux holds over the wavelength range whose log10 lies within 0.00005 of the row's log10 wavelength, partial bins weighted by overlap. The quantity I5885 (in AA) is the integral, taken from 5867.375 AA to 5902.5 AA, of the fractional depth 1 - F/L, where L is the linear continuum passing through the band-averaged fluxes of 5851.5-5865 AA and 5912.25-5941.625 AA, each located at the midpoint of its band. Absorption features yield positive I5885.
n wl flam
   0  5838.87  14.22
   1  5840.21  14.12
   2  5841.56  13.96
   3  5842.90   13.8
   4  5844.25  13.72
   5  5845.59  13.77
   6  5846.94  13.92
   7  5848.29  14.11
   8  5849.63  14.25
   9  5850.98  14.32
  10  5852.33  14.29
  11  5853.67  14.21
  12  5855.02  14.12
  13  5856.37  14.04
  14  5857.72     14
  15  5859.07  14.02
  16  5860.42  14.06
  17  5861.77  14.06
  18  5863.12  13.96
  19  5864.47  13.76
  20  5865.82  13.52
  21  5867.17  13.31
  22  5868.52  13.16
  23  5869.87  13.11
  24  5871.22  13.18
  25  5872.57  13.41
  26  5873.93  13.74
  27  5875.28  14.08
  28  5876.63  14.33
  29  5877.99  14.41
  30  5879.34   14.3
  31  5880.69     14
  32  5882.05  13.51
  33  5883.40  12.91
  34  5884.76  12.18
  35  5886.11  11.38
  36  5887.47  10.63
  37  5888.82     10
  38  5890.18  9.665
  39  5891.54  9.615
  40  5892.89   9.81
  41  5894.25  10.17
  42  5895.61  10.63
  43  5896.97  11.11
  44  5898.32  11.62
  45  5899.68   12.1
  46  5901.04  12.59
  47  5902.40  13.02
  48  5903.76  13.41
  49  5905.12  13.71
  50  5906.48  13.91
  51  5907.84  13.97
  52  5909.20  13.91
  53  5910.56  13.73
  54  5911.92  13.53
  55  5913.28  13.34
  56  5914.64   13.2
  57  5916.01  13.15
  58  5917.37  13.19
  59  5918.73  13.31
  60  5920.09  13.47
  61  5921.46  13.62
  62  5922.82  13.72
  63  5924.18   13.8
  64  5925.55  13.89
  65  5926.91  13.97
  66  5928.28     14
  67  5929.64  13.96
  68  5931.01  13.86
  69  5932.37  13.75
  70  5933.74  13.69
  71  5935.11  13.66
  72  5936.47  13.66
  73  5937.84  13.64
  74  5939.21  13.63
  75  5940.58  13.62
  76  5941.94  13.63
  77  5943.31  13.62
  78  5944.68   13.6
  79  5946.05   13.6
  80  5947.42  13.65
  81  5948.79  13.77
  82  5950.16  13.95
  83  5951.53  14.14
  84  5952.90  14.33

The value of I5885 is 4.1 AA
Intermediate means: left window 14.1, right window 13.6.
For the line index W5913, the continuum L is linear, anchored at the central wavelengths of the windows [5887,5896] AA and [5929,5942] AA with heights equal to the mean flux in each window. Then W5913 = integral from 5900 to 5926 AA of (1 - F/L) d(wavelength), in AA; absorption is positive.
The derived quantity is -3.67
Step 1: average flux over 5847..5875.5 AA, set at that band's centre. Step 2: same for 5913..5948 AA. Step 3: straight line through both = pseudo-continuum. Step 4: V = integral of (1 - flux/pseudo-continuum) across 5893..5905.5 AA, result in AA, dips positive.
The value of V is 1.7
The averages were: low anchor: 13.8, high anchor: 13.6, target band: 11.9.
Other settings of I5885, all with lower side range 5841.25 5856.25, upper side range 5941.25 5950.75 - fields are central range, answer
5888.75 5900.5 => 2.8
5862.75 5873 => 0.4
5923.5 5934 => -0.1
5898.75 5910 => 0.4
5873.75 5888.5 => 0.9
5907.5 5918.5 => 0.3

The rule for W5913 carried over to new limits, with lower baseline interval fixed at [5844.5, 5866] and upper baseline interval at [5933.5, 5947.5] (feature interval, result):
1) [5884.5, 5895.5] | 2.8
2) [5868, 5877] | 0.3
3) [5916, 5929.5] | 0.1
